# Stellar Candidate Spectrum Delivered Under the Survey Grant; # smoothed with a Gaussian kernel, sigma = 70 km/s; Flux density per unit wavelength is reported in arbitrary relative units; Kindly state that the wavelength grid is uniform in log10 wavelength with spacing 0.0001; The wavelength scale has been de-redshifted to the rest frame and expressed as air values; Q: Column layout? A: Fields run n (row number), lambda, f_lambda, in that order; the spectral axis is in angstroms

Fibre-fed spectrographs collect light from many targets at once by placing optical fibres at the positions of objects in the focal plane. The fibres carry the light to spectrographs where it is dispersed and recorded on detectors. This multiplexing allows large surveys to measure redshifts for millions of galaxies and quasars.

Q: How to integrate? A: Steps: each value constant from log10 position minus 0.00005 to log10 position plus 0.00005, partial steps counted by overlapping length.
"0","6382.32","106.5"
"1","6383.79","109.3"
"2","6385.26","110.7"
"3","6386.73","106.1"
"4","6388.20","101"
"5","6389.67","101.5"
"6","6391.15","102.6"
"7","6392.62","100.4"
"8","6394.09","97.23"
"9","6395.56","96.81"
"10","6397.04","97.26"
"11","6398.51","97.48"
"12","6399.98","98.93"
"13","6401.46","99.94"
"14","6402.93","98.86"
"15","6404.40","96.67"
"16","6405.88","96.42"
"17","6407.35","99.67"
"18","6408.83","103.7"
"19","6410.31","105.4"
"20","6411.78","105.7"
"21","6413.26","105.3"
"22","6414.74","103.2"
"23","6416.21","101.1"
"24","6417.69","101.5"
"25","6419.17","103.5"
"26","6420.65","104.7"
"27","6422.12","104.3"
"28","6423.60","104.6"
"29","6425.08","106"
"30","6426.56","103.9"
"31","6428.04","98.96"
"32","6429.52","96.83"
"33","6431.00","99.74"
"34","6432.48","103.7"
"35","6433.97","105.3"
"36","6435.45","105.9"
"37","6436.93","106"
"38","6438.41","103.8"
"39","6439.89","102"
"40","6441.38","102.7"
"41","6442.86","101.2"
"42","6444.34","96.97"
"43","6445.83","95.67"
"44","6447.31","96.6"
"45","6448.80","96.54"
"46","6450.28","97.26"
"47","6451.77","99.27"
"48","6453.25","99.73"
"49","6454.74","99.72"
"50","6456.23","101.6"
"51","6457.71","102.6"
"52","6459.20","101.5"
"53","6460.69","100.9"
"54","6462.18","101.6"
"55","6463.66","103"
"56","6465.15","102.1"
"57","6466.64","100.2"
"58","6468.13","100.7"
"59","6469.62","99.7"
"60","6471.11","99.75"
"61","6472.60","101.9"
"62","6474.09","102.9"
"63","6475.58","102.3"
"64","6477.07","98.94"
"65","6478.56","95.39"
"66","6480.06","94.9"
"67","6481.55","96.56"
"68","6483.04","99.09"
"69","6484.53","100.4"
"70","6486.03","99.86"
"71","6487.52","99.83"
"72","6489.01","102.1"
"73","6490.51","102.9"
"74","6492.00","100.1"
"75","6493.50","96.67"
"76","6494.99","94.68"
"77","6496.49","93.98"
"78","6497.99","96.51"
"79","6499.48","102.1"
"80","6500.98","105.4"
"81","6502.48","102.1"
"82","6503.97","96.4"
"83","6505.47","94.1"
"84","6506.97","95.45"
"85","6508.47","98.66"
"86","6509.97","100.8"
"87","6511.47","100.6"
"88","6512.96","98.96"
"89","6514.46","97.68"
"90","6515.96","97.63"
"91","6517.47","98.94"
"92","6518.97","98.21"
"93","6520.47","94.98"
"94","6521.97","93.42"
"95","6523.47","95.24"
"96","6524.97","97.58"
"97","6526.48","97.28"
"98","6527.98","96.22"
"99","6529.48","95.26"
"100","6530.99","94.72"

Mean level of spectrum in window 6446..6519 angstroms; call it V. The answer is 99.3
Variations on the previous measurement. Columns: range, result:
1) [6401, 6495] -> 101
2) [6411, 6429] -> 104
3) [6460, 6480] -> 101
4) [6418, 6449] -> 102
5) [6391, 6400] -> 98.5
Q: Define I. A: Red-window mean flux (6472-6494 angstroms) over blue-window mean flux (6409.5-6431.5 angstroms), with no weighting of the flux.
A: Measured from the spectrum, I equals 0.97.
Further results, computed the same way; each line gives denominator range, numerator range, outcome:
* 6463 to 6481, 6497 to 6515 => 0.99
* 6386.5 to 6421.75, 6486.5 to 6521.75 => 0.98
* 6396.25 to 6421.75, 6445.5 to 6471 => 0.99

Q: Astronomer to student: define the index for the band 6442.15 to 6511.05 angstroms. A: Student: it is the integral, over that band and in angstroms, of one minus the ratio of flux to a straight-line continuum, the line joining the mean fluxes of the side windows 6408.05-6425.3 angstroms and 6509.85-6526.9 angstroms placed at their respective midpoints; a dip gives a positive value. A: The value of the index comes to 0.54 angstroms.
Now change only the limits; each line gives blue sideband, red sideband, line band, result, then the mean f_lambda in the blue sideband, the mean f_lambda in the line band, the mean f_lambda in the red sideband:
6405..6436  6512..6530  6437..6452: 0.3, 103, 99.5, 96.9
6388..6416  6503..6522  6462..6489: -0.4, 100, 100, 97.6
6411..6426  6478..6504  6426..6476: 0.4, 104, 101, 98.9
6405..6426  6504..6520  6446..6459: 0.3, 103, 99.1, 97.9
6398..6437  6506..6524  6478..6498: 0.1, 102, 98.1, 97.5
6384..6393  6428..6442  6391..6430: 0.8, 104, 101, 103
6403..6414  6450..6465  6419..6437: -0.3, 102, 103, 101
